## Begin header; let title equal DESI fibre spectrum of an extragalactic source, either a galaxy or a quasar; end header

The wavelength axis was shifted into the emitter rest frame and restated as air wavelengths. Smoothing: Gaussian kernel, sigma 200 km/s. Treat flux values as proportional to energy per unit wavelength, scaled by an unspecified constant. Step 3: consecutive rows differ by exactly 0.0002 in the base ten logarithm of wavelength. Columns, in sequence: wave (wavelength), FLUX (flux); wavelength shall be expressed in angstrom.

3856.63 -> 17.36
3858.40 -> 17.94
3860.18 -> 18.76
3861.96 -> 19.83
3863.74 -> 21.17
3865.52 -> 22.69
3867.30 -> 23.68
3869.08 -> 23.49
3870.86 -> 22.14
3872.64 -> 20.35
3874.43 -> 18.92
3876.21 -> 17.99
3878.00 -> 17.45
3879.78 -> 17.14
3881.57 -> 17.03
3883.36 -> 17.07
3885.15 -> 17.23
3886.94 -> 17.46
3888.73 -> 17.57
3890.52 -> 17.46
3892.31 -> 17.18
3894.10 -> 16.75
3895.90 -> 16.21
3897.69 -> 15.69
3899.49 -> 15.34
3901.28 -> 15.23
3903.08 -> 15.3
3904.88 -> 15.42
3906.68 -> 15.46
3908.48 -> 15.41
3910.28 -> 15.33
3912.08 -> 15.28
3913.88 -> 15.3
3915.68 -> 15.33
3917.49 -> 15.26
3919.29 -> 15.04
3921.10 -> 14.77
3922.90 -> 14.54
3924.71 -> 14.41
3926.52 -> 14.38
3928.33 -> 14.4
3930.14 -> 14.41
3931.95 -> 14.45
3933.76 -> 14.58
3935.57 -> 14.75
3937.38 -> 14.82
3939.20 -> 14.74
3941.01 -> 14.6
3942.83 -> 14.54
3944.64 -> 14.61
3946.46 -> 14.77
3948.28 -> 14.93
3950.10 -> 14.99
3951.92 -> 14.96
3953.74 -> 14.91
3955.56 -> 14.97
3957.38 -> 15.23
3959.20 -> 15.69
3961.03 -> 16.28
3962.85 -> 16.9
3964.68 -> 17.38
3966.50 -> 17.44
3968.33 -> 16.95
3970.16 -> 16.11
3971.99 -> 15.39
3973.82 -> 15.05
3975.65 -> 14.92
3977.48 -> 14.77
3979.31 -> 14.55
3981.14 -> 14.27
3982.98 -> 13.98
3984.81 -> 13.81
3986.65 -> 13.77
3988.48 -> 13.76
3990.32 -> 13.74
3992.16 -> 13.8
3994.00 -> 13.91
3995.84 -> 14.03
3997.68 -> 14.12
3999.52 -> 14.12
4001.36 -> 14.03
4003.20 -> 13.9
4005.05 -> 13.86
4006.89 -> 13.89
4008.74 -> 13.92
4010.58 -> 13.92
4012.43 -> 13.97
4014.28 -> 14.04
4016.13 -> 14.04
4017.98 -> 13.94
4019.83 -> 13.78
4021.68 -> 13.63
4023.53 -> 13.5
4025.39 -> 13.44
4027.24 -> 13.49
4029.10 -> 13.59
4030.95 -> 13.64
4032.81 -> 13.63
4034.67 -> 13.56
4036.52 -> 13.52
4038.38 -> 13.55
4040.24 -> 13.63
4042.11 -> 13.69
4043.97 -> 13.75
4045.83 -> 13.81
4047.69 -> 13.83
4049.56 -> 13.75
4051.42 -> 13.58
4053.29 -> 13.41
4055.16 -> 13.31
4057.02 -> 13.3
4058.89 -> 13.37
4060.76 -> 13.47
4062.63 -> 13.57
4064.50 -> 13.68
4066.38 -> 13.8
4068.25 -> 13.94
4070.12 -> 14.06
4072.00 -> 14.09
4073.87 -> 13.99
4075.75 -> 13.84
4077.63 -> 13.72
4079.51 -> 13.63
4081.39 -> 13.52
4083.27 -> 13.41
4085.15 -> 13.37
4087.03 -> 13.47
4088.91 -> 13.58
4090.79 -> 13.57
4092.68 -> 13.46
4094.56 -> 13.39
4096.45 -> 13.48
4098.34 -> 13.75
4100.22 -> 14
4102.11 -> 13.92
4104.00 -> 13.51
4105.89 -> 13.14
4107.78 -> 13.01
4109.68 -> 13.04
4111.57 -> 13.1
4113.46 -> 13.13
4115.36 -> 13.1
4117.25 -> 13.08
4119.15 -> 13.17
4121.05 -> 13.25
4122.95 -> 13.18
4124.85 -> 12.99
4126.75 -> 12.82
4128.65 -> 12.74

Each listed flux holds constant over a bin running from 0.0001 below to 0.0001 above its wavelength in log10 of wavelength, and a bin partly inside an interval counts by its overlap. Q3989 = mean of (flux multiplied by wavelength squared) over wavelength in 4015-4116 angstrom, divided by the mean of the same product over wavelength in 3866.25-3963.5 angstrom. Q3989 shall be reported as 0.91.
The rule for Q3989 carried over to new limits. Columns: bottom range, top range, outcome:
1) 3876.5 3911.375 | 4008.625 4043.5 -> 0.89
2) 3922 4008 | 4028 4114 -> 0.97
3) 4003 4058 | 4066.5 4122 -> 1.02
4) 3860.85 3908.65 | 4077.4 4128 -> 0.83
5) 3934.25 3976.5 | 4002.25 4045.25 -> 0.92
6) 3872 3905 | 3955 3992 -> 0.94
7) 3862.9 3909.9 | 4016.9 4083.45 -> 0.83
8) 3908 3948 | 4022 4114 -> 0.98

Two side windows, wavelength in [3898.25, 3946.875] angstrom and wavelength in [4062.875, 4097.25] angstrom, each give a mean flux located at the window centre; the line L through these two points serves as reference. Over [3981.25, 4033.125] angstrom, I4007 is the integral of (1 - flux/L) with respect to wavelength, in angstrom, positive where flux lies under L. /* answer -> 1.5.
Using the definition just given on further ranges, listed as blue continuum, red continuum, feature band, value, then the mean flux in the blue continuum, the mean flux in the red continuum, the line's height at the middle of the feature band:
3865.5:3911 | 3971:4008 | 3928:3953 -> 1.8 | 17.6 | 14.2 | 15.9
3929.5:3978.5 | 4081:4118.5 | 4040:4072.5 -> 0.7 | 15.3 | 13.4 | 14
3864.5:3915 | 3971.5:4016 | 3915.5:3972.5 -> 1.9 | 17.5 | 14.1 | 15.8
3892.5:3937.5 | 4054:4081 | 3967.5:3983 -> -0.6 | 15.2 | 13.7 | 14.6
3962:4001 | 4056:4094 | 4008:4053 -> 1.6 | 14.9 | 13.6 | 14.2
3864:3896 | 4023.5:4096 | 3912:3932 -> 3.2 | 18.9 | 13.6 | 17.6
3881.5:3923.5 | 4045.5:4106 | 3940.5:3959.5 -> 0.5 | 15.9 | 13.6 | 15.3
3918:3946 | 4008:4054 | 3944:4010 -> -2.8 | 14.6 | 13.7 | 14.2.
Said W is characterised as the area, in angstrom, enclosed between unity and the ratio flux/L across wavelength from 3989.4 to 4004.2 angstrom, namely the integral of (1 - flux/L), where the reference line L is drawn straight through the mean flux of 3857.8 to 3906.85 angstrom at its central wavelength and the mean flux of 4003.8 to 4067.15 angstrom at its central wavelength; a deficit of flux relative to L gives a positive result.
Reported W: 0.8 angstrom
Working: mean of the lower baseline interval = 18.2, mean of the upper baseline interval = 13.7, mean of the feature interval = 14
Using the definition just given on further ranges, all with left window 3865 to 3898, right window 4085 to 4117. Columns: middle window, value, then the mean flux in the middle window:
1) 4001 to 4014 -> 1.4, 13.9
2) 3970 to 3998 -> 3.2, 14.3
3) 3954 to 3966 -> 0.5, 16.1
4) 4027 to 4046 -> 1.7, 13.6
